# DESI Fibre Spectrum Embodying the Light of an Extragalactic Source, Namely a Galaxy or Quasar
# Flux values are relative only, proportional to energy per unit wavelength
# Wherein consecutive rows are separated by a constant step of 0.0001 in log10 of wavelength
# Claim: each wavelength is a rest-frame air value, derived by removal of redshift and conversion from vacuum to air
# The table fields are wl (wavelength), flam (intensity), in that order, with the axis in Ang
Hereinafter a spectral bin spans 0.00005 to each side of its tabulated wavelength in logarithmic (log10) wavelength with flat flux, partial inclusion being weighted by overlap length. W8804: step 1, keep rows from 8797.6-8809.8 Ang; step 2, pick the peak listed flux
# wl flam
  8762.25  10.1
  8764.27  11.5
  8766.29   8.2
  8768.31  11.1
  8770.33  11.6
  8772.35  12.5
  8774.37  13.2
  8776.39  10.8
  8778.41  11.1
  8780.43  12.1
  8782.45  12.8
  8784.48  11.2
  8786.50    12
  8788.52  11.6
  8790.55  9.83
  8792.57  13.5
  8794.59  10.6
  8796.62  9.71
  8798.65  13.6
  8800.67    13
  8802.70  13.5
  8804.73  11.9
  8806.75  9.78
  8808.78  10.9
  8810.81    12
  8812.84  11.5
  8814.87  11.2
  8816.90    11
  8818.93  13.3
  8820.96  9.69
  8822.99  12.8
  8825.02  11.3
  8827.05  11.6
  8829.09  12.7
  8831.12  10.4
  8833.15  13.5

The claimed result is 13.6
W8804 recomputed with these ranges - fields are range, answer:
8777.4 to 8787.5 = 12.8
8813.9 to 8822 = 13.3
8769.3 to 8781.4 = 13.2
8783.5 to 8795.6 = 13.5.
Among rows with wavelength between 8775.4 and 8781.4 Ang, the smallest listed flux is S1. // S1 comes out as 10.8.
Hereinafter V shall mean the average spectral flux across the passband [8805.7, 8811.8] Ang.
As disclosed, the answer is 10.9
